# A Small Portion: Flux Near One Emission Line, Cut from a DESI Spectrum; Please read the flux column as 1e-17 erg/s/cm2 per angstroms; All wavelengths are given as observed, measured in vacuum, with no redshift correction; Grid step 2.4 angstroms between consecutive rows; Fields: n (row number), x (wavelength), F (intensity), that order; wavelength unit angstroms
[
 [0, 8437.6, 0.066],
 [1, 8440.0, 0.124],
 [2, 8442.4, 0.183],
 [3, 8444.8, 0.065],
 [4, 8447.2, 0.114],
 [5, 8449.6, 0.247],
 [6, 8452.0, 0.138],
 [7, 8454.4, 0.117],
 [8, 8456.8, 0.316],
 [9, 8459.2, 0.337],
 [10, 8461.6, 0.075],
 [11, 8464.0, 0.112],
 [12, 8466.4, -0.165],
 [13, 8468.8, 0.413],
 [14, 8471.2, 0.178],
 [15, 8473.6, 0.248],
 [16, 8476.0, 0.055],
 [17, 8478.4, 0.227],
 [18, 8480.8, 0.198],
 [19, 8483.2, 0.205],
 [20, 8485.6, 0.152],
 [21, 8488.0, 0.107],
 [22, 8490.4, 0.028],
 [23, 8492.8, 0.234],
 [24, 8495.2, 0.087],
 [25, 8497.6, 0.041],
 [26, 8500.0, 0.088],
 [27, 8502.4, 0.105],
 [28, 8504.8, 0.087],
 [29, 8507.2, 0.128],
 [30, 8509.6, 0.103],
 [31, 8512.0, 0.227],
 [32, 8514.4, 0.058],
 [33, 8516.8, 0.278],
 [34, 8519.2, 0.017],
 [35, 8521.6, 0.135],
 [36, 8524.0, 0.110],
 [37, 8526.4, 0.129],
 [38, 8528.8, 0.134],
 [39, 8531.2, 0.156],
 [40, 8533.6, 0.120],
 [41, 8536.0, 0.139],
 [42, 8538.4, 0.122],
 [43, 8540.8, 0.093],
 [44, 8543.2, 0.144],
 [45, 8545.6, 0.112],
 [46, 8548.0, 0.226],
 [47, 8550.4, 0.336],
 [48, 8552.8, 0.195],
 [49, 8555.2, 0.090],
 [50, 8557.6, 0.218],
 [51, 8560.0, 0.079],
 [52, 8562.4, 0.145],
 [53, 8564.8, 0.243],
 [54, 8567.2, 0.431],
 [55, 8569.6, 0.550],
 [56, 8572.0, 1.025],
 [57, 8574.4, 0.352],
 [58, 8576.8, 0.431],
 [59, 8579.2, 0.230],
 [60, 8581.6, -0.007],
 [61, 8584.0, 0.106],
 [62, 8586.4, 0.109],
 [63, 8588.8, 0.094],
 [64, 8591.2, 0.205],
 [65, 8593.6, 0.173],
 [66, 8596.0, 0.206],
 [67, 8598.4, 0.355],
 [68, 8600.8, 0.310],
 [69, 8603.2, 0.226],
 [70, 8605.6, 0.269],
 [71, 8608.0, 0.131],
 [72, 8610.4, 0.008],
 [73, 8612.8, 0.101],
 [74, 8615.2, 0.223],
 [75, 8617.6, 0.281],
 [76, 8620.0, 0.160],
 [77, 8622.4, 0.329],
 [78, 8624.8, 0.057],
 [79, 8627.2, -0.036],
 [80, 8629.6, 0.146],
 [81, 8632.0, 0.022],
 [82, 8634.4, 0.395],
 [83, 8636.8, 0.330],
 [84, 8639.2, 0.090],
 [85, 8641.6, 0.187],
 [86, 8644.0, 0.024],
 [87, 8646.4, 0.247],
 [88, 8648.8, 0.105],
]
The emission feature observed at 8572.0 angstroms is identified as H-beta 4861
